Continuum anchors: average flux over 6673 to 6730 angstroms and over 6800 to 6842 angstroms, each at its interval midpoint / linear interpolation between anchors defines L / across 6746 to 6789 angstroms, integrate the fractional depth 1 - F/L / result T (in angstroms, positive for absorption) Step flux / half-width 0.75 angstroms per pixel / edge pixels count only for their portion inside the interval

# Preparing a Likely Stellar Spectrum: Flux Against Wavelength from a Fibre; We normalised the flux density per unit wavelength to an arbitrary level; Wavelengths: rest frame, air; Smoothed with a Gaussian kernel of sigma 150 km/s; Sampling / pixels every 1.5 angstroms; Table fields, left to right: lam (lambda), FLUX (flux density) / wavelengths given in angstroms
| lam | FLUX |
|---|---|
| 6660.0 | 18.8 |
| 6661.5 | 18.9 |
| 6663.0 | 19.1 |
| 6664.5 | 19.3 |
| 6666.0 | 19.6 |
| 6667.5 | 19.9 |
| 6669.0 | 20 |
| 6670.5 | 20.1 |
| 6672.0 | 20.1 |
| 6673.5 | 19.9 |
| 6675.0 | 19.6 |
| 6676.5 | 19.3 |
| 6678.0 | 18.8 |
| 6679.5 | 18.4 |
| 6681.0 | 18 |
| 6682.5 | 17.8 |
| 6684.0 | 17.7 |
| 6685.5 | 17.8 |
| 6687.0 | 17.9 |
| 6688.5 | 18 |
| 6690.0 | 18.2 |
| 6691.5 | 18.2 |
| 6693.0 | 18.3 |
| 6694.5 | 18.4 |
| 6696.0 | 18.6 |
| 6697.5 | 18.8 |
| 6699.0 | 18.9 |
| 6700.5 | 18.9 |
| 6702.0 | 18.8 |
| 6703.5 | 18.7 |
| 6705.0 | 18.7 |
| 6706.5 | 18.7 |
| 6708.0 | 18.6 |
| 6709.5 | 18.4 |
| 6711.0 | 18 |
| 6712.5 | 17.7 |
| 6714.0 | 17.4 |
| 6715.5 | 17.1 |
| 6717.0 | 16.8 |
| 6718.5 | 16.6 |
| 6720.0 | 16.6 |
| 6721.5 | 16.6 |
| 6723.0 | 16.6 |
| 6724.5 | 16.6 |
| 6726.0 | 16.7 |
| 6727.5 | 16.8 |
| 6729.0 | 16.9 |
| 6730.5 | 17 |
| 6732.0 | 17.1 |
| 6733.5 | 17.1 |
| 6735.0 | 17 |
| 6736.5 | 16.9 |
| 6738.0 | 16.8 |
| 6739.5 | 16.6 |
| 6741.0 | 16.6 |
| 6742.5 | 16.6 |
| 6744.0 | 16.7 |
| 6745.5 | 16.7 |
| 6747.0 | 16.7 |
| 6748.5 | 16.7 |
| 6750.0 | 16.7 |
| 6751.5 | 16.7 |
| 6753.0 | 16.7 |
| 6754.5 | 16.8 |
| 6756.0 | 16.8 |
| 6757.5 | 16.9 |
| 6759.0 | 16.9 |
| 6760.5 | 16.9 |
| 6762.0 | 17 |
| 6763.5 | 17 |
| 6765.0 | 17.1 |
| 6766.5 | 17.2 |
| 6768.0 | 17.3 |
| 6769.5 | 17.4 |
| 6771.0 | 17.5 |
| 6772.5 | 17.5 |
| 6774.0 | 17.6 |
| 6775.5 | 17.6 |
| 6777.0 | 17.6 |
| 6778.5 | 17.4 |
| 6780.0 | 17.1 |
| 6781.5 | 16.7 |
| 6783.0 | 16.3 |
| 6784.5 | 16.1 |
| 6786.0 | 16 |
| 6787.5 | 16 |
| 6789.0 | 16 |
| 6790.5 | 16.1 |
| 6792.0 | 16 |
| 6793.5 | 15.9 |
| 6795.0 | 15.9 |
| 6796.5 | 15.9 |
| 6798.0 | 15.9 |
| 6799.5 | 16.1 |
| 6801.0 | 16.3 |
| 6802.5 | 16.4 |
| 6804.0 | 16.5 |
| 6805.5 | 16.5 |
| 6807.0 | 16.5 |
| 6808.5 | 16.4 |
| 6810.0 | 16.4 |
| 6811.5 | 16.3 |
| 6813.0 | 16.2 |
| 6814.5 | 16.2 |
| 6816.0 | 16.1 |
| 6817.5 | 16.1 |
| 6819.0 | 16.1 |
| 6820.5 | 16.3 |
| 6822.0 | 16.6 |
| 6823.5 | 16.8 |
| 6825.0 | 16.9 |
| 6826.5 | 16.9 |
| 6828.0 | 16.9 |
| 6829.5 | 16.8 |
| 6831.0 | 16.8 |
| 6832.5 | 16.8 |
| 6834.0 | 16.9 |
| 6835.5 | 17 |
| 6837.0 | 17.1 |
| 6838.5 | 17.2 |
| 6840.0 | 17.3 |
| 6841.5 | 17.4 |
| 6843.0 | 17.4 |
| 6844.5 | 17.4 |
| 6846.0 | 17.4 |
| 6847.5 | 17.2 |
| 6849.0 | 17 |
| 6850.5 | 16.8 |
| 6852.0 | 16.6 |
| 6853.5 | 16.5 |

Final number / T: 0.8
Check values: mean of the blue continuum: 18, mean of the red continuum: 16.6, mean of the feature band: 16.9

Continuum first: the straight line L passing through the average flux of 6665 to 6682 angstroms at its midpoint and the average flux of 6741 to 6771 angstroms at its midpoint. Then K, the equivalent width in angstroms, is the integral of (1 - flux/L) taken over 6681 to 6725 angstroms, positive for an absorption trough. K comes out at 1.40 angstroms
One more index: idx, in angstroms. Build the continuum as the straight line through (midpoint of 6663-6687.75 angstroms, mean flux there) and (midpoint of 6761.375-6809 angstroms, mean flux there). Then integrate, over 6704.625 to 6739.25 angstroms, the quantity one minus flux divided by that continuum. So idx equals 1.52 angstroms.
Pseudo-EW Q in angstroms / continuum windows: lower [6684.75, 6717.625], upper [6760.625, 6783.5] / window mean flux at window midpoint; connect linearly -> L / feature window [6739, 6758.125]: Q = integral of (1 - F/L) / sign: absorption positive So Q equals 0.9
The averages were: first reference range 18.2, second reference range 17.2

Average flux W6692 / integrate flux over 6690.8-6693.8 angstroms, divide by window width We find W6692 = 18.3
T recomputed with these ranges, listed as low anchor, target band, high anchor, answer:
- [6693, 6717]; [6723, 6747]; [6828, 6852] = 1.7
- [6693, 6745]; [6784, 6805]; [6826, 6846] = 1.4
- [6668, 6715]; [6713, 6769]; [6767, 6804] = 2.2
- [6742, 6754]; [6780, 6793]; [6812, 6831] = 0.3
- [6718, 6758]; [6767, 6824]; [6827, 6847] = 1.5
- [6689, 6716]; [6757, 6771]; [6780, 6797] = -0.3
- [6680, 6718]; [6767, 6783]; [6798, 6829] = -0.3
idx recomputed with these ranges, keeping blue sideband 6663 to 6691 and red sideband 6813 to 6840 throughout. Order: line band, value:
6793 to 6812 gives 0.9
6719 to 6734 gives 1.1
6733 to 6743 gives 0.7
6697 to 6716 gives 0.1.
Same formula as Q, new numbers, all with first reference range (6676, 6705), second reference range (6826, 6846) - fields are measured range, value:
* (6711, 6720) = 0.5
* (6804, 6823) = 1.1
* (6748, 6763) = 0.8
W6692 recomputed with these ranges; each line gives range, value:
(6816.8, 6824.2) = 16.4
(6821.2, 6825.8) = 16.8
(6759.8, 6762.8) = 17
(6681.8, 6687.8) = 17.8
